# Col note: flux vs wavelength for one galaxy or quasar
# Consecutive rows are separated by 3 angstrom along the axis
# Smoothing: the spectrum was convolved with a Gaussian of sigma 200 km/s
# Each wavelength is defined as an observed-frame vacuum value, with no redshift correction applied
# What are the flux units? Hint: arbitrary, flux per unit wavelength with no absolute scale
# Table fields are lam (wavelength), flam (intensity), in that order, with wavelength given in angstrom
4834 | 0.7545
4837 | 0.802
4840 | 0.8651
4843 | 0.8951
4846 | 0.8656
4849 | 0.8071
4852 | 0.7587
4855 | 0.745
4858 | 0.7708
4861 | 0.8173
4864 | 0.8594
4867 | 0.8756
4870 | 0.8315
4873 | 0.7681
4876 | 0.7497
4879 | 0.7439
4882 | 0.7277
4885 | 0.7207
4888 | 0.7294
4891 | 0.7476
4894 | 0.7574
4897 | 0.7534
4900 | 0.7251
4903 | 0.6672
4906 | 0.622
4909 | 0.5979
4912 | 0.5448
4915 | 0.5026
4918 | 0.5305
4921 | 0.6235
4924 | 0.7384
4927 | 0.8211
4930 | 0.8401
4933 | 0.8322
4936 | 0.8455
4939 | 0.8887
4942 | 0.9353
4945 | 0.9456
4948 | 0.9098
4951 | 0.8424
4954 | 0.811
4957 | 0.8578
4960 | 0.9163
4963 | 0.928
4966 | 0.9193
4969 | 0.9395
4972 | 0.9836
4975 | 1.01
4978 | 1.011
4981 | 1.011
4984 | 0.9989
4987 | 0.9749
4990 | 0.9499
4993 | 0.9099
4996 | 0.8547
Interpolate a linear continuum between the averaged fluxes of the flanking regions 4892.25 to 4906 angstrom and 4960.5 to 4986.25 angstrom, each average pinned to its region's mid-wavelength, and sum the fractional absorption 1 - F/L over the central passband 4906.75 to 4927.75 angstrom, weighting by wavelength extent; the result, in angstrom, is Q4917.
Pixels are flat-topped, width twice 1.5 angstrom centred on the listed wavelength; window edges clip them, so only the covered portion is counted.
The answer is 4.4 angstrom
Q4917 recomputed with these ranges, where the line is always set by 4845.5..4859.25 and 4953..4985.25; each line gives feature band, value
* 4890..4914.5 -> 5.3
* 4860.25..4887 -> 0.9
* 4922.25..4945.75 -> 1.2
